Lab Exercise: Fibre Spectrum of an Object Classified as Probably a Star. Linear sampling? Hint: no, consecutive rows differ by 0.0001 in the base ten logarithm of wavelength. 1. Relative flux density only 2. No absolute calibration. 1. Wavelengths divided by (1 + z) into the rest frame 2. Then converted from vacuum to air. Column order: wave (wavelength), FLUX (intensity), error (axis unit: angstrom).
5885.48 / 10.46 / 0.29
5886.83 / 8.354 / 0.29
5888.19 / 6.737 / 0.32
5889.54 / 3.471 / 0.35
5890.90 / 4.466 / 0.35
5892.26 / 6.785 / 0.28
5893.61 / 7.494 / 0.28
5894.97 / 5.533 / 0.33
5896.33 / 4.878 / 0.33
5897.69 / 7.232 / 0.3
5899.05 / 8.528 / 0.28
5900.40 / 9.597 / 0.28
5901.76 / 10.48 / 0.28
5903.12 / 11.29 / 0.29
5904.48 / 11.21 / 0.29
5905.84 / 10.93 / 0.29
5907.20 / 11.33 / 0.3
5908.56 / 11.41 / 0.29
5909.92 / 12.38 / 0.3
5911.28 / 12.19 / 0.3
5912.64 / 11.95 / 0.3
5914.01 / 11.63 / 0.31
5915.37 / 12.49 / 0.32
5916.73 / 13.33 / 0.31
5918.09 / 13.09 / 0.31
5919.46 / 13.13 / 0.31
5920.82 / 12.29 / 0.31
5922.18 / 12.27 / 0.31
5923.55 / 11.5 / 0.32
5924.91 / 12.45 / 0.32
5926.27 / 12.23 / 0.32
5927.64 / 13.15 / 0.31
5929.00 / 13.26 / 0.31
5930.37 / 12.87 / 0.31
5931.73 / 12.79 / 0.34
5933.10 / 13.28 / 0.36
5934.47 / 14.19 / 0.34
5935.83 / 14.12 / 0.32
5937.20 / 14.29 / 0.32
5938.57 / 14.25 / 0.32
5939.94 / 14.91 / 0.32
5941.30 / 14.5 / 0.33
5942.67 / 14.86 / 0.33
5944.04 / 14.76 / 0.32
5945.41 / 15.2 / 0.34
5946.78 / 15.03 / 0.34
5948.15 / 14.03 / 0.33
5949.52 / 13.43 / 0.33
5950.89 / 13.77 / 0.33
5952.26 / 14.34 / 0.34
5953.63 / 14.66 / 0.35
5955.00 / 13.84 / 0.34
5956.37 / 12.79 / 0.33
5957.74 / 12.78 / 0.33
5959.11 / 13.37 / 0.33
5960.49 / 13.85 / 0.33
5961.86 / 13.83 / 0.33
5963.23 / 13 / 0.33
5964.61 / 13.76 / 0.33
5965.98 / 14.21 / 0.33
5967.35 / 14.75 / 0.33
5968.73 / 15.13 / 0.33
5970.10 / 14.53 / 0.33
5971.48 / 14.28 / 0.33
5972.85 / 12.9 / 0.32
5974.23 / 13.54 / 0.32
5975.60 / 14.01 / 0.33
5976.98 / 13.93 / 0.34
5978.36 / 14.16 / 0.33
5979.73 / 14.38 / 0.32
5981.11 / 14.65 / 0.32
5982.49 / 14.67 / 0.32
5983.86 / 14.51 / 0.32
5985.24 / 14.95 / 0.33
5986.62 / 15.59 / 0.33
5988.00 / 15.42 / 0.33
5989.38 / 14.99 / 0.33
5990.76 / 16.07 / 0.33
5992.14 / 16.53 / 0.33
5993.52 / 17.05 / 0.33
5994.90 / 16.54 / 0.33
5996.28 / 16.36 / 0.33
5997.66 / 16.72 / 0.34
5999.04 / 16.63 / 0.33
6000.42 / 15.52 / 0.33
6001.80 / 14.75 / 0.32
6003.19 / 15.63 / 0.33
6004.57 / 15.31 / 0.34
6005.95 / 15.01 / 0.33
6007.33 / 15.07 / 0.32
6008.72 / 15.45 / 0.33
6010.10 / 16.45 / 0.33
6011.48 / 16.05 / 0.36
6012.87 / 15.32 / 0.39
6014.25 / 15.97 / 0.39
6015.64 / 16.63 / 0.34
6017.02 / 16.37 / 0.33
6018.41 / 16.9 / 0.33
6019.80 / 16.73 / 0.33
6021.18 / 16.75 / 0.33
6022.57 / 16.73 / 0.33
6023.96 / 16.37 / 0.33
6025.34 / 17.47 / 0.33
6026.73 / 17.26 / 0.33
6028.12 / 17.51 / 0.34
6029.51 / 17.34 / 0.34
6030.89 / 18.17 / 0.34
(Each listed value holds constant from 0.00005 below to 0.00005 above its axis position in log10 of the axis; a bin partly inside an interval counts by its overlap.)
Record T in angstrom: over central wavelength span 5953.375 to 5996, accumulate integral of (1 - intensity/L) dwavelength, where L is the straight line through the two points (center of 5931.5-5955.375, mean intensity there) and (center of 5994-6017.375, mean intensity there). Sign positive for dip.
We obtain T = 1.7 angstrom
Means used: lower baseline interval 14.3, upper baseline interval 15.9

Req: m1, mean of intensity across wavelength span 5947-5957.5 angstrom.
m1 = 13.9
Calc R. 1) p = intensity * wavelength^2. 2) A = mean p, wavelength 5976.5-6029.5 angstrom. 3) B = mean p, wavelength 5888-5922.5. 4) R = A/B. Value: 1.66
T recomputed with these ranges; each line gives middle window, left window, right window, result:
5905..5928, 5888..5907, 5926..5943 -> -2.9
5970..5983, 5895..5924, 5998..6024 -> 0.2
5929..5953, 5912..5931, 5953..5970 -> -1.7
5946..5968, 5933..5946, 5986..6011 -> 1.5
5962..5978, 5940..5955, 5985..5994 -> 1.2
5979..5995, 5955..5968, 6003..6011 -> -0.8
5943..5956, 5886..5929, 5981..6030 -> -1.7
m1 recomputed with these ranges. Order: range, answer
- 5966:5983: 14.2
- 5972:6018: 15.4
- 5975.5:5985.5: 14.4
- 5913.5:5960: 13.5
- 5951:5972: 13.9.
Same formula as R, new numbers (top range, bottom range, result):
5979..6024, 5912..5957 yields 1.20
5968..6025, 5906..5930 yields 1.29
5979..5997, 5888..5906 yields 2.08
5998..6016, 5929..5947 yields 1.13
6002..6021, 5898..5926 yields 1.41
